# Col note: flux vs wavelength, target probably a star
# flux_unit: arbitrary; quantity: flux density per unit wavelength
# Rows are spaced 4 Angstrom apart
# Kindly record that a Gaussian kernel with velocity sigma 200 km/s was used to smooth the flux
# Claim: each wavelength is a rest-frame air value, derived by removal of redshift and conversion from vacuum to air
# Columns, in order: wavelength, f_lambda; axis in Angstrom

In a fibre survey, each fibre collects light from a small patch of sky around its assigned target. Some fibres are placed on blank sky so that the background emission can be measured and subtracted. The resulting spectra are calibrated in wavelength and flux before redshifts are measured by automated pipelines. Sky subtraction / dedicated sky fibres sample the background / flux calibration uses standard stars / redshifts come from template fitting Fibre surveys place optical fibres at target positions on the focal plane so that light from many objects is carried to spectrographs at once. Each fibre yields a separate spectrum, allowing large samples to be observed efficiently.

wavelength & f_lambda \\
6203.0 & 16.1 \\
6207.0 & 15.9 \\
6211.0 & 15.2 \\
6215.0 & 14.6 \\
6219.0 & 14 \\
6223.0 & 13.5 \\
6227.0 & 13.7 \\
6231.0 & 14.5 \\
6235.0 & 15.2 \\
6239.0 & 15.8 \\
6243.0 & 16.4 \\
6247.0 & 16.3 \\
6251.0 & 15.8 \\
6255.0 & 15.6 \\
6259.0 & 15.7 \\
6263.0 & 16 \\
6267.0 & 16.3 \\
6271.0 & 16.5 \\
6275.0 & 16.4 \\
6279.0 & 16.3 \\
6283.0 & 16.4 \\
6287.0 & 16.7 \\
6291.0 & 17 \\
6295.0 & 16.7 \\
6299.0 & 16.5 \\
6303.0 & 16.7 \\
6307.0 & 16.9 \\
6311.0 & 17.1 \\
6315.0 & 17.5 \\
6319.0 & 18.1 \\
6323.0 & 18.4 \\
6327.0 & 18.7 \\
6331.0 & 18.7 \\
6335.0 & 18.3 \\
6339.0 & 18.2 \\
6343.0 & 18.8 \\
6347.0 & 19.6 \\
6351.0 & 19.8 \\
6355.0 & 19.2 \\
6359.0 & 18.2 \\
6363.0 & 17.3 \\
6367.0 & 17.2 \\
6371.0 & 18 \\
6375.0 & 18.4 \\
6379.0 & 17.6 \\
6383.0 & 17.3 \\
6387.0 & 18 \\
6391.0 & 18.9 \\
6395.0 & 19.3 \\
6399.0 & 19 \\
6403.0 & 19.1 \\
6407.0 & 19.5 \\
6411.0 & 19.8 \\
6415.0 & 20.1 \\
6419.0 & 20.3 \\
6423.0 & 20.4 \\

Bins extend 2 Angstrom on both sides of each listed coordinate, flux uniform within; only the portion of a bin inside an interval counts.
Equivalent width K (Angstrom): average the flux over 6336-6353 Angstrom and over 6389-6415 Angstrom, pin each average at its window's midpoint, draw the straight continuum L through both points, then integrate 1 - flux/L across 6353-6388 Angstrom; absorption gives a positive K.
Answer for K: 2.3 Angstrom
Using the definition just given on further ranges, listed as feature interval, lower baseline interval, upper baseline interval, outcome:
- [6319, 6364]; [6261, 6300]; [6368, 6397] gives -3.0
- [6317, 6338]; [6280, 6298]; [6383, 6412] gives -1.1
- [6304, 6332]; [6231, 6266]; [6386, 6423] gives -0.7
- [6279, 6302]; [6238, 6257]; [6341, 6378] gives 0.4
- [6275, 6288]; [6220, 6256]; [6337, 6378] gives -0.1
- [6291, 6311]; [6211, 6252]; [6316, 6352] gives 0.8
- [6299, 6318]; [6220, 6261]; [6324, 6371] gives 0.3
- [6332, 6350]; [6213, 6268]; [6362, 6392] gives -1.7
